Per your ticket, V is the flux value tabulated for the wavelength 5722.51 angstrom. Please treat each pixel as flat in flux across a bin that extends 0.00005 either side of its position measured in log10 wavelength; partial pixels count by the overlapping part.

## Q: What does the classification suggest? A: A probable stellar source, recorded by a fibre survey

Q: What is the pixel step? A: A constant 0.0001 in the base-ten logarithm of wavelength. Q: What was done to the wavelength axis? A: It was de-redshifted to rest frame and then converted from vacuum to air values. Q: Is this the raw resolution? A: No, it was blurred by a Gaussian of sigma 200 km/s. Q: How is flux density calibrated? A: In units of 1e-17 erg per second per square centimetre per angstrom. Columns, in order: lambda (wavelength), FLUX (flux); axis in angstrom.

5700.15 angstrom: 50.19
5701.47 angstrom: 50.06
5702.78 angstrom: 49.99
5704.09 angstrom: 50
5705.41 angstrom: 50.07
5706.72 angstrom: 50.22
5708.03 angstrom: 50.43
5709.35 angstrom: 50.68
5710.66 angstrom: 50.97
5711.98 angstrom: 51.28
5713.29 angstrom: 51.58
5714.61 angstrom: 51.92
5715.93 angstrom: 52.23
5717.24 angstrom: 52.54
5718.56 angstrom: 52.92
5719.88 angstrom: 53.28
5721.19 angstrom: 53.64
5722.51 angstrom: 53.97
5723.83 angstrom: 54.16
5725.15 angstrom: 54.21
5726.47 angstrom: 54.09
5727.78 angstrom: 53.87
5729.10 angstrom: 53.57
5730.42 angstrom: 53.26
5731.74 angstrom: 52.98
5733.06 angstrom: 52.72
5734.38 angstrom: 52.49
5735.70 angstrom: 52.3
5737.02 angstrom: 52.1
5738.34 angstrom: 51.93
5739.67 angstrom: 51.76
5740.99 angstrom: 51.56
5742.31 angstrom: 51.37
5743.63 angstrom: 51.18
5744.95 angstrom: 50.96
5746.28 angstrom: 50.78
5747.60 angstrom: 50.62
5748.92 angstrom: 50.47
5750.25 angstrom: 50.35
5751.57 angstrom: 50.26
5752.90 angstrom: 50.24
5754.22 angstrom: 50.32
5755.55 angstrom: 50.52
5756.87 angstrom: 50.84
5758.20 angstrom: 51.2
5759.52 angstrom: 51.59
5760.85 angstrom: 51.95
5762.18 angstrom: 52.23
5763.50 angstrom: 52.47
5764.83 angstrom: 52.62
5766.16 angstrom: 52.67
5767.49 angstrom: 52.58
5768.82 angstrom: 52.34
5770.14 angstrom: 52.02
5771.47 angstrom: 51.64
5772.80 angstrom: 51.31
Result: 53.97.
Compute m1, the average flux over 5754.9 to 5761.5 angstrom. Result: 51.2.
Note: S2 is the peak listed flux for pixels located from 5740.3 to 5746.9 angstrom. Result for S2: 51.56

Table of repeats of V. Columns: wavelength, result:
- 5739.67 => 51.76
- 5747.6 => 50.62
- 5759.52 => 51.59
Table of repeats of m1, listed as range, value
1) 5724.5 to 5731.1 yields 53.8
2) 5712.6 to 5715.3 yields 51.7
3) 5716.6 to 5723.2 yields 53.2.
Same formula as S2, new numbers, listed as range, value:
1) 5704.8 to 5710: 50.68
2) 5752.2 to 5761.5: 51.95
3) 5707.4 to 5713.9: 51.58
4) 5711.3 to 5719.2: 52.92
